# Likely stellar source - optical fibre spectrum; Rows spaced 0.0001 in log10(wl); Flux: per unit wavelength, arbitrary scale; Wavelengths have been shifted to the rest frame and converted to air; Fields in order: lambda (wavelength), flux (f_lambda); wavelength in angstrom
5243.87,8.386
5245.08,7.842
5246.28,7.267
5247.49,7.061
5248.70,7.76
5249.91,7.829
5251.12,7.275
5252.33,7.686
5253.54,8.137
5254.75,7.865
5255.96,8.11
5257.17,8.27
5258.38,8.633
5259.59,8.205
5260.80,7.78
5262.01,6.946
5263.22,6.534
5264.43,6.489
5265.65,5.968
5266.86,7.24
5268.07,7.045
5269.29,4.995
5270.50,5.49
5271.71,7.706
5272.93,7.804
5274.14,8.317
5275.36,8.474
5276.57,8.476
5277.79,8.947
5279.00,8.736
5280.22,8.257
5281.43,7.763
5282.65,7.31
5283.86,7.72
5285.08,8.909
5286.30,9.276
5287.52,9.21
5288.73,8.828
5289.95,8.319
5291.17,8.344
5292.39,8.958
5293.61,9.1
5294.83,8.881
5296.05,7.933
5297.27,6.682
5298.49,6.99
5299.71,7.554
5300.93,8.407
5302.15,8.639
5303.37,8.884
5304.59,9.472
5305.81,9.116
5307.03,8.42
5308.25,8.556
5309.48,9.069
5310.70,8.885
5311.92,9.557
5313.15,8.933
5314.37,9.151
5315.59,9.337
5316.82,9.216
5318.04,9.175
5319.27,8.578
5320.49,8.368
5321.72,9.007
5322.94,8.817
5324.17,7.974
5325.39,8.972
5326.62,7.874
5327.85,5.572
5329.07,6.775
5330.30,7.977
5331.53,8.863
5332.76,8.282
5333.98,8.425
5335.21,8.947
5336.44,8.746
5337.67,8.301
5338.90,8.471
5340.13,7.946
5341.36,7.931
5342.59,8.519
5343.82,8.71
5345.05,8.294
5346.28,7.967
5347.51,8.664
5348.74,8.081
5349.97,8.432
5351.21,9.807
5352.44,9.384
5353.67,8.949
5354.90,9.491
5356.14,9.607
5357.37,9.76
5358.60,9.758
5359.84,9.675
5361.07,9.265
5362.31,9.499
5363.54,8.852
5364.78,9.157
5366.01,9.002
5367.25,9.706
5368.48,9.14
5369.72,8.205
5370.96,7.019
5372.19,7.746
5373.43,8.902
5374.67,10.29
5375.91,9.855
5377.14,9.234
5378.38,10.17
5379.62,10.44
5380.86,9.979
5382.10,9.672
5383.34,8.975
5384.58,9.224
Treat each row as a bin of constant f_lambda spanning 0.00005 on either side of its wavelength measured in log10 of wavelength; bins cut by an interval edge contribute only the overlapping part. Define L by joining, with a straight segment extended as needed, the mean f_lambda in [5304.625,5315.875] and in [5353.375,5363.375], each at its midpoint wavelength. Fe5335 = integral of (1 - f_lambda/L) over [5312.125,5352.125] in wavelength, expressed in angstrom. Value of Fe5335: 3.3 angstrom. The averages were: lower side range 9.02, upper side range 9.49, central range 8.46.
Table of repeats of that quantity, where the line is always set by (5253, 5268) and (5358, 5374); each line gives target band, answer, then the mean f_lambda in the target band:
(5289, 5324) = -2.3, 8.65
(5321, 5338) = 0.5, 8.18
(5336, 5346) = 0.3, 8.34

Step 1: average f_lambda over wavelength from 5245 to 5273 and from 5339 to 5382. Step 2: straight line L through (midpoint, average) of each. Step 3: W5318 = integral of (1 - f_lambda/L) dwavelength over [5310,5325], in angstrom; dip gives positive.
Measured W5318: -1.1 angstrom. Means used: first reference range 7.31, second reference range 9.04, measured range 8.92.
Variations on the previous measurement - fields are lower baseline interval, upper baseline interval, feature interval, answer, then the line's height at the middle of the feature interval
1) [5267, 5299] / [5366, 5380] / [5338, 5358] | 0.2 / 8.82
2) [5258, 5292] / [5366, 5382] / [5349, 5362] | -0.6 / 8.96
